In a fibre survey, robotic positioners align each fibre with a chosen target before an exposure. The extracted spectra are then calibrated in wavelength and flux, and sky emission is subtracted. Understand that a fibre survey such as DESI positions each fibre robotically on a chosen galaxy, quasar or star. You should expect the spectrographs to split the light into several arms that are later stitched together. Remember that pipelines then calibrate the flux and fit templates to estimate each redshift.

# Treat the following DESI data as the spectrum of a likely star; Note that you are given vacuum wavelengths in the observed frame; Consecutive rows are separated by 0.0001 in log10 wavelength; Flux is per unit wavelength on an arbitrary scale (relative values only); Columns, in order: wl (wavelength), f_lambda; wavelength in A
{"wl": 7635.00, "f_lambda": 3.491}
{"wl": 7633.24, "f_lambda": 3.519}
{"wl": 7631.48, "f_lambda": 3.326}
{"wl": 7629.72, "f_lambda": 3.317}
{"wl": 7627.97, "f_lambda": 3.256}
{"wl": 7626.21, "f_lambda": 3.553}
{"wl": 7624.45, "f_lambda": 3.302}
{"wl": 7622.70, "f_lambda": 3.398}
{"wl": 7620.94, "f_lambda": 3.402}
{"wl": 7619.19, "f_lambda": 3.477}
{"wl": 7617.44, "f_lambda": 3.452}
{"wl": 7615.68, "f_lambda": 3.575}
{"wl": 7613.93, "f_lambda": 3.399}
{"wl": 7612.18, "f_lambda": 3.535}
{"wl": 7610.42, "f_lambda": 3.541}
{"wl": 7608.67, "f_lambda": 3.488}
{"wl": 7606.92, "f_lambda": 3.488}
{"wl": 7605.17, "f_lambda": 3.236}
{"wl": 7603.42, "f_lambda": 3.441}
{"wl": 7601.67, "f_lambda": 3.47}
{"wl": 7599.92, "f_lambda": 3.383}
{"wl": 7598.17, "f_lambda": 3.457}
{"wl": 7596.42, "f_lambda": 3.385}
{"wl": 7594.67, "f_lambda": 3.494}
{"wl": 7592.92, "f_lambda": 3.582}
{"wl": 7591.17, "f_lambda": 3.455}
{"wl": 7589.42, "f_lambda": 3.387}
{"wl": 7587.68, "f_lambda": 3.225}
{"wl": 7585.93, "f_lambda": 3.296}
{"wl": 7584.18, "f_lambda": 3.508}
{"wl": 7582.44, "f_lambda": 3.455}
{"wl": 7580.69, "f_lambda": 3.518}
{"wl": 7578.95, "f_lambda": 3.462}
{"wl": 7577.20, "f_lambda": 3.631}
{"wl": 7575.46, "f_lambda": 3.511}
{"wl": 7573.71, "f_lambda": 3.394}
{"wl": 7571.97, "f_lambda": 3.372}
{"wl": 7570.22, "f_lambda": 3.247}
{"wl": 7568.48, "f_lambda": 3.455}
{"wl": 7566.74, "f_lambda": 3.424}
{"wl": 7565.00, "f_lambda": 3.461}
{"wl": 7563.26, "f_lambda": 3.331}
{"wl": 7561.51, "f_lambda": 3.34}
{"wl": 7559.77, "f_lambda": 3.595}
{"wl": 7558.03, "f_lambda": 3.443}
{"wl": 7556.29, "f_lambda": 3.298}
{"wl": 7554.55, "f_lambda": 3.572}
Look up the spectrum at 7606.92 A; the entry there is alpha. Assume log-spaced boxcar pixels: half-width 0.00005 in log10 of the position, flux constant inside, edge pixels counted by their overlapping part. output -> 3.488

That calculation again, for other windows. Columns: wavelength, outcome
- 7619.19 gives 3.477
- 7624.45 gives 3.302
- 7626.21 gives 3.553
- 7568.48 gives 3.455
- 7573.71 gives 3.394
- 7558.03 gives 3.443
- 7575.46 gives 3.511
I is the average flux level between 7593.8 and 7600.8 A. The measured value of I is 3.43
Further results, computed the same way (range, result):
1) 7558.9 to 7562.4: 3.46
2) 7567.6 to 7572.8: 3.36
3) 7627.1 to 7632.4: 3.3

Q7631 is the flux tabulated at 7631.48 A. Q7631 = 3.326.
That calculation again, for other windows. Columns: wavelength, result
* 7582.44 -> 3.455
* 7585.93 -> 3.296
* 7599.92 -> 3.383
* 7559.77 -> 3.595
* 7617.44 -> 3.452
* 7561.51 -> 3.34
